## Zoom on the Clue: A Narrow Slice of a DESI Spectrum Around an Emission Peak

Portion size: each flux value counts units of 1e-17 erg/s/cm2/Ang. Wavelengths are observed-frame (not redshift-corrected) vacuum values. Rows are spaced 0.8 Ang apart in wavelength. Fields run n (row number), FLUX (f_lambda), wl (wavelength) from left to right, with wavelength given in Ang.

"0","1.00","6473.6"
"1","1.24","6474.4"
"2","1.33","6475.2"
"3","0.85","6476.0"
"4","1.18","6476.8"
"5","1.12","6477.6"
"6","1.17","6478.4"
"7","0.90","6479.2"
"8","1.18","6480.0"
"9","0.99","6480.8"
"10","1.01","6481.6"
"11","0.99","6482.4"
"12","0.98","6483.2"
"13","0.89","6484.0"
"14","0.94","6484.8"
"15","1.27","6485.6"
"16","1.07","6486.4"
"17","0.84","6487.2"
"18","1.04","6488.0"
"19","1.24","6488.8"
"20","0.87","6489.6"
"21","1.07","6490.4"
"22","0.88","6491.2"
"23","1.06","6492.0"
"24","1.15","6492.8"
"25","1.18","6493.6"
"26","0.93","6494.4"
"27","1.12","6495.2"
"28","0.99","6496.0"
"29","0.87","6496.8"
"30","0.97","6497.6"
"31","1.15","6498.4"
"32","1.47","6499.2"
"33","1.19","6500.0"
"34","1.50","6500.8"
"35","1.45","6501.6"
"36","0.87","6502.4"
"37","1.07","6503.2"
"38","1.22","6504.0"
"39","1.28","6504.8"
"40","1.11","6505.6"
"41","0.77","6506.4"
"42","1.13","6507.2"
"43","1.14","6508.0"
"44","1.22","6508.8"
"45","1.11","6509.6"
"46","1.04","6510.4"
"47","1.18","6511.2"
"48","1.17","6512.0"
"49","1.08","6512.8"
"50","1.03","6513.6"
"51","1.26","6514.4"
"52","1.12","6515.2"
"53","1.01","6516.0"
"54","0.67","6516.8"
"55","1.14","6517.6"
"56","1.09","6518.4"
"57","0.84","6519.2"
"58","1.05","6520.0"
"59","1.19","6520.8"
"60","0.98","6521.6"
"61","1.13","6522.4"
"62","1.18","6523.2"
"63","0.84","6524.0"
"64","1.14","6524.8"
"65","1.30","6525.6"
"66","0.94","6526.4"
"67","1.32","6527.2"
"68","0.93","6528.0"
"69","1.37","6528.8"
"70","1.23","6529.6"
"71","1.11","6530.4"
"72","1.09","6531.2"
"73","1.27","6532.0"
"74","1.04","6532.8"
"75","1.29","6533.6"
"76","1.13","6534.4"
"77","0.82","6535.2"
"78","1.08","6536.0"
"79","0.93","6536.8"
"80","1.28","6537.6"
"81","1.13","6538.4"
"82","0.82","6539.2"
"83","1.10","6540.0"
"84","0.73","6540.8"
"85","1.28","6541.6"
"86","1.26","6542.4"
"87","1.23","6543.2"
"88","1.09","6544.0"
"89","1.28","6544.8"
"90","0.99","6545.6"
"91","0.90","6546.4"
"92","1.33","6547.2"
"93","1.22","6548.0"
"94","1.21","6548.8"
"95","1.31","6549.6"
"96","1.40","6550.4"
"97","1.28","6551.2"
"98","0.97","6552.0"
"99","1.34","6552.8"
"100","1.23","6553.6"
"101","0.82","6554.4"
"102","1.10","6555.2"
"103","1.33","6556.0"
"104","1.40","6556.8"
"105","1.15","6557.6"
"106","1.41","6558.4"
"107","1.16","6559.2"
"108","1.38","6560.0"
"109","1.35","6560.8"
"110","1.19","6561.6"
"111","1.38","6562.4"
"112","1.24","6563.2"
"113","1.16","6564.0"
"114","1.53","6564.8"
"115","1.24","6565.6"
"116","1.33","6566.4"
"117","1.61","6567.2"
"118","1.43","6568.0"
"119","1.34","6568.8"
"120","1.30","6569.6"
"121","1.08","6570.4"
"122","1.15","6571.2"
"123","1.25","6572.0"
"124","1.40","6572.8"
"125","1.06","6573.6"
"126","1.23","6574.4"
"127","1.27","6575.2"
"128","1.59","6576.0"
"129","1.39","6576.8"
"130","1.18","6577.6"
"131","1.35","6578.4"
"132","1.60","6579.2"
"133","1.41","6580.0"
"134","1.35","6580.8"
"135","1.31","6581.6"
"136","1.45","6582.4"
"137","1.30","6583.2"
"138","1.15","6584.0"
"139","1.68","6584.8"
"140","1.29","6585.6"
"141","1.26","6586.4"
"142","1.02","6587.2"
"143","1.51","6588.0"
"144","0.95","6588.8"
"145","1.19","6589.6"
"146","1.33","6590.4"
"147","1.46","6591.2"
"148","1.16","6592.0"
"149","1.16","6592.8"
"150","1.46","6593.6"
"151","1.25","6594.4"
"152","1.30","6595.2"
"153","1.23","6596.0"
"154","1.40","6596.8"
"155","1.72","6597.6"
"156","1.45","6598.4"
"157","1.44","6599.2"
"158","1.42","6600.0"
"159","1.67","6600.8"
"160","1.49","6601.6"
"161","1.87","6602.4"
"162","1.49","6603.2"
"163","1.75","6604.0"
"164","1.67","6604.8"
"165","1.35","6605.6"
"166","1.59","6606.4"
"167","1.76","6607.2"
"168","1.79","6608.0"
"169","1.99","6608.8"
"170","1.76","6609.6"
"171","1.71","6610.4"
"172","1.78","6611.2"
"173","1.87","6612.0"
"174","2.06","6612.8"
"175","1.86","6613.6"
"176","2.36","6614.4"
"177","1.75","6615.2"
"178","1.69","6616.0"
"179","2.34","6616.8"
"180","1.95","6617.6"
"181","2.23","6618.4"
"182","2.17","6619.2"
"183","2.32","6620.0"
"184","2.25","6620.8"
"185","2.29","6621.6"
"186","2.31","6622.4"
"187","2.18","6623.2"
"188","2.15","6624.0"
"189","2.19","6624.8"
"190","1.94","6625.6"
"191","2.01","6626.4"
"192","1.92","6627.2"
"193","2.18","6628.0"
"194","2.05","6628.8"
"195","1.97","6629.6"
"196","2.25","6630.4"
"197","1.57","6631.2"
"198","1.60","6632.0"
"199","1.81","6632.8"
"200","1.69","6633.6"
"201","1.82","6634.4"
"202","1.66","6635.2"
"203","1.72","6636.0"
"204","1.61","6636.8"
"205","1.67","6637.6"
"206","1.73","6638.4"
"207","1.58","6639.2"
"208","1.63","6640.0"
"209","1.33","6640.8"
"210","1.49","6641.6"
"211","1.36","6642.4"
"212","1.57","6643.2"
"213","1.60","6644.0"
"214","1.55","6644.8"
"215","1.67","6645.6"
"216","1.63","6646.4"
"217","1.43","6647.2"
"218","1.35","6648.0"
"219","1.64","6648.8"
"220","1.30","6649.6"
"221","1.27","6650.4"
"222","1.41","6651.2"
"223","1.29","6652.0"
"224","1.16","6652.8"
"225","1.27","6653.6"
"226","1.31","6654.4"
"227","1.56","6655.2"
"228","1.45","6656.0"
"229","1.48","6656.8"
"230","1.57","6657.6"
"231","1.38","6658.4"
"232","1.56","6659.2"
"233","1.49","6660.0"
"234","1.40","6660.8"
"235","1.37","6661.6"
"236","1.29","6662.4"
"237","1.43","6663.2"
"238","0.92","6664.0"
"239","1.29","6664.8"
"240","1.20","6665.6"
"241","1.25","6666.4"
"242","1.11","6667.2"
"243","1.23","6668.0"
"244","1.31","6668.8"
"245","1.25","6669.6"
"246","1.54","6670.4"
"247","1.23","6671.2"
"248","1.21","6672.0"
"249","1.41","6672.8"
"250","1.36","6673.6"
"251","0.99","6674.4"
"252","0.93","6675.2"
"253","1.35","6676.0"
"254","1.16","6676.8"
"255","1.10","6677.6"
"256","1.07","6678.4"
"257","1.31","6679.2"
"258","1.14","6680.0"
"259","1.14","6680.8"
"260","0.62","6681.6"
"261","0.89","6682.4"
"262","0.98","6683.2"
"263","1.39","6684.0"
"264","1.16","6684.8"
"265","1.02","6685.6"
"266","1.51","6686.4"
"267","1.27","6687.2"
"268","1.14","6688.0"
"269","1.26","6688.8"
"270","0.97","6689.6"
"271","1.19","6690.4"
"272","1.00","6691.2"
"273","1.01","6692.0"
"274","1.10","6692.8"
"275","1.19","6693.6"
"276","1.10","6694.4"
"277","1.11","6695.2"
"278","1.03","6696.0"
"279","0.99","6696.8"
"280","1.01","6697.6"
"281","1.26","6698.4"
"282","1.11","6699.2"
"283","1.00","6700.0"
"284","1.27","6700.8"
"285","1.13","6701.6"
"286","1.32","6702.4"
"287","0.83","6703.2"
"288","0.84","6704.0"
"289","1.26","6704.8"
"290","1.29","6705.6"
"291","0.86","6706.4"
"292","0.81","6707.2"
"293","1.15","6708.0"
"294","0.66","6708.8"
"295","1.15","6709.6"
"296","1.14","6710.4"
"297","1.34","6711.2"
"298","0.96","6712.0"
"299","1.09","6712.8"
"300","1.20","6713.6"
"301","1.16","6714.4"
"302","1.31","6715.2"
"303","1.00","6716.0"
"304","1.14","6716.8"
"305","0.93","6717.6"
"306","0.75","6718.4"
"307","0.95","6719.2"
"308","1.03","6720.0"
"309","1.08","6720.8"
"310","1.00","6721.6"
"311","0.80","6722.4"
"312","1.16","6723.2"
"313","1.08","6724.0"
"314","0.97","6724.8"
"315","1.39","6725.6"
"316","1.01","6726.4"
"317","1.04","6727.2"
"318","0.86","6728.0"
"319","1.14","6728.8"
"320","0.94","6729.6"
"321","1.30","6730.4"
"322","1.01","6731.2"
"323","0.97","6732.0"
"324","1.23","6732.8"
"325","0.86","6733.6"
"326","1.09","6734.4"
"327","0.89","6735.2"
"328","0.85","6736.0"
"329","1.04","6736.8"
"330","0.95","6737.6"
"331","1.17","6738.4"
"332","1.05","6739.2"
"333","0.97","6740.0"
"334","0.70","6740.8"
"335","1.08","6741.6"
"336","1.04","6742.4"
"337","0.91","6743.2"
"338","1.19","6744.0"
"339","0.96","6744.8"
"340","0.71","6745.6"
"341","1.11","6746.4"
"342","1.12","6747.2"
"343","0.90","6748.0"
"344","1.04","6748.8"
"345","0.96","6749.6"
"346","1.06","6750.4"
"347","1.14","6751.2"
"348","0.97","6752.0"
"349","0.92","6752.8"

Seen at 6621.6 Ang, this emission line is C III] 1909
